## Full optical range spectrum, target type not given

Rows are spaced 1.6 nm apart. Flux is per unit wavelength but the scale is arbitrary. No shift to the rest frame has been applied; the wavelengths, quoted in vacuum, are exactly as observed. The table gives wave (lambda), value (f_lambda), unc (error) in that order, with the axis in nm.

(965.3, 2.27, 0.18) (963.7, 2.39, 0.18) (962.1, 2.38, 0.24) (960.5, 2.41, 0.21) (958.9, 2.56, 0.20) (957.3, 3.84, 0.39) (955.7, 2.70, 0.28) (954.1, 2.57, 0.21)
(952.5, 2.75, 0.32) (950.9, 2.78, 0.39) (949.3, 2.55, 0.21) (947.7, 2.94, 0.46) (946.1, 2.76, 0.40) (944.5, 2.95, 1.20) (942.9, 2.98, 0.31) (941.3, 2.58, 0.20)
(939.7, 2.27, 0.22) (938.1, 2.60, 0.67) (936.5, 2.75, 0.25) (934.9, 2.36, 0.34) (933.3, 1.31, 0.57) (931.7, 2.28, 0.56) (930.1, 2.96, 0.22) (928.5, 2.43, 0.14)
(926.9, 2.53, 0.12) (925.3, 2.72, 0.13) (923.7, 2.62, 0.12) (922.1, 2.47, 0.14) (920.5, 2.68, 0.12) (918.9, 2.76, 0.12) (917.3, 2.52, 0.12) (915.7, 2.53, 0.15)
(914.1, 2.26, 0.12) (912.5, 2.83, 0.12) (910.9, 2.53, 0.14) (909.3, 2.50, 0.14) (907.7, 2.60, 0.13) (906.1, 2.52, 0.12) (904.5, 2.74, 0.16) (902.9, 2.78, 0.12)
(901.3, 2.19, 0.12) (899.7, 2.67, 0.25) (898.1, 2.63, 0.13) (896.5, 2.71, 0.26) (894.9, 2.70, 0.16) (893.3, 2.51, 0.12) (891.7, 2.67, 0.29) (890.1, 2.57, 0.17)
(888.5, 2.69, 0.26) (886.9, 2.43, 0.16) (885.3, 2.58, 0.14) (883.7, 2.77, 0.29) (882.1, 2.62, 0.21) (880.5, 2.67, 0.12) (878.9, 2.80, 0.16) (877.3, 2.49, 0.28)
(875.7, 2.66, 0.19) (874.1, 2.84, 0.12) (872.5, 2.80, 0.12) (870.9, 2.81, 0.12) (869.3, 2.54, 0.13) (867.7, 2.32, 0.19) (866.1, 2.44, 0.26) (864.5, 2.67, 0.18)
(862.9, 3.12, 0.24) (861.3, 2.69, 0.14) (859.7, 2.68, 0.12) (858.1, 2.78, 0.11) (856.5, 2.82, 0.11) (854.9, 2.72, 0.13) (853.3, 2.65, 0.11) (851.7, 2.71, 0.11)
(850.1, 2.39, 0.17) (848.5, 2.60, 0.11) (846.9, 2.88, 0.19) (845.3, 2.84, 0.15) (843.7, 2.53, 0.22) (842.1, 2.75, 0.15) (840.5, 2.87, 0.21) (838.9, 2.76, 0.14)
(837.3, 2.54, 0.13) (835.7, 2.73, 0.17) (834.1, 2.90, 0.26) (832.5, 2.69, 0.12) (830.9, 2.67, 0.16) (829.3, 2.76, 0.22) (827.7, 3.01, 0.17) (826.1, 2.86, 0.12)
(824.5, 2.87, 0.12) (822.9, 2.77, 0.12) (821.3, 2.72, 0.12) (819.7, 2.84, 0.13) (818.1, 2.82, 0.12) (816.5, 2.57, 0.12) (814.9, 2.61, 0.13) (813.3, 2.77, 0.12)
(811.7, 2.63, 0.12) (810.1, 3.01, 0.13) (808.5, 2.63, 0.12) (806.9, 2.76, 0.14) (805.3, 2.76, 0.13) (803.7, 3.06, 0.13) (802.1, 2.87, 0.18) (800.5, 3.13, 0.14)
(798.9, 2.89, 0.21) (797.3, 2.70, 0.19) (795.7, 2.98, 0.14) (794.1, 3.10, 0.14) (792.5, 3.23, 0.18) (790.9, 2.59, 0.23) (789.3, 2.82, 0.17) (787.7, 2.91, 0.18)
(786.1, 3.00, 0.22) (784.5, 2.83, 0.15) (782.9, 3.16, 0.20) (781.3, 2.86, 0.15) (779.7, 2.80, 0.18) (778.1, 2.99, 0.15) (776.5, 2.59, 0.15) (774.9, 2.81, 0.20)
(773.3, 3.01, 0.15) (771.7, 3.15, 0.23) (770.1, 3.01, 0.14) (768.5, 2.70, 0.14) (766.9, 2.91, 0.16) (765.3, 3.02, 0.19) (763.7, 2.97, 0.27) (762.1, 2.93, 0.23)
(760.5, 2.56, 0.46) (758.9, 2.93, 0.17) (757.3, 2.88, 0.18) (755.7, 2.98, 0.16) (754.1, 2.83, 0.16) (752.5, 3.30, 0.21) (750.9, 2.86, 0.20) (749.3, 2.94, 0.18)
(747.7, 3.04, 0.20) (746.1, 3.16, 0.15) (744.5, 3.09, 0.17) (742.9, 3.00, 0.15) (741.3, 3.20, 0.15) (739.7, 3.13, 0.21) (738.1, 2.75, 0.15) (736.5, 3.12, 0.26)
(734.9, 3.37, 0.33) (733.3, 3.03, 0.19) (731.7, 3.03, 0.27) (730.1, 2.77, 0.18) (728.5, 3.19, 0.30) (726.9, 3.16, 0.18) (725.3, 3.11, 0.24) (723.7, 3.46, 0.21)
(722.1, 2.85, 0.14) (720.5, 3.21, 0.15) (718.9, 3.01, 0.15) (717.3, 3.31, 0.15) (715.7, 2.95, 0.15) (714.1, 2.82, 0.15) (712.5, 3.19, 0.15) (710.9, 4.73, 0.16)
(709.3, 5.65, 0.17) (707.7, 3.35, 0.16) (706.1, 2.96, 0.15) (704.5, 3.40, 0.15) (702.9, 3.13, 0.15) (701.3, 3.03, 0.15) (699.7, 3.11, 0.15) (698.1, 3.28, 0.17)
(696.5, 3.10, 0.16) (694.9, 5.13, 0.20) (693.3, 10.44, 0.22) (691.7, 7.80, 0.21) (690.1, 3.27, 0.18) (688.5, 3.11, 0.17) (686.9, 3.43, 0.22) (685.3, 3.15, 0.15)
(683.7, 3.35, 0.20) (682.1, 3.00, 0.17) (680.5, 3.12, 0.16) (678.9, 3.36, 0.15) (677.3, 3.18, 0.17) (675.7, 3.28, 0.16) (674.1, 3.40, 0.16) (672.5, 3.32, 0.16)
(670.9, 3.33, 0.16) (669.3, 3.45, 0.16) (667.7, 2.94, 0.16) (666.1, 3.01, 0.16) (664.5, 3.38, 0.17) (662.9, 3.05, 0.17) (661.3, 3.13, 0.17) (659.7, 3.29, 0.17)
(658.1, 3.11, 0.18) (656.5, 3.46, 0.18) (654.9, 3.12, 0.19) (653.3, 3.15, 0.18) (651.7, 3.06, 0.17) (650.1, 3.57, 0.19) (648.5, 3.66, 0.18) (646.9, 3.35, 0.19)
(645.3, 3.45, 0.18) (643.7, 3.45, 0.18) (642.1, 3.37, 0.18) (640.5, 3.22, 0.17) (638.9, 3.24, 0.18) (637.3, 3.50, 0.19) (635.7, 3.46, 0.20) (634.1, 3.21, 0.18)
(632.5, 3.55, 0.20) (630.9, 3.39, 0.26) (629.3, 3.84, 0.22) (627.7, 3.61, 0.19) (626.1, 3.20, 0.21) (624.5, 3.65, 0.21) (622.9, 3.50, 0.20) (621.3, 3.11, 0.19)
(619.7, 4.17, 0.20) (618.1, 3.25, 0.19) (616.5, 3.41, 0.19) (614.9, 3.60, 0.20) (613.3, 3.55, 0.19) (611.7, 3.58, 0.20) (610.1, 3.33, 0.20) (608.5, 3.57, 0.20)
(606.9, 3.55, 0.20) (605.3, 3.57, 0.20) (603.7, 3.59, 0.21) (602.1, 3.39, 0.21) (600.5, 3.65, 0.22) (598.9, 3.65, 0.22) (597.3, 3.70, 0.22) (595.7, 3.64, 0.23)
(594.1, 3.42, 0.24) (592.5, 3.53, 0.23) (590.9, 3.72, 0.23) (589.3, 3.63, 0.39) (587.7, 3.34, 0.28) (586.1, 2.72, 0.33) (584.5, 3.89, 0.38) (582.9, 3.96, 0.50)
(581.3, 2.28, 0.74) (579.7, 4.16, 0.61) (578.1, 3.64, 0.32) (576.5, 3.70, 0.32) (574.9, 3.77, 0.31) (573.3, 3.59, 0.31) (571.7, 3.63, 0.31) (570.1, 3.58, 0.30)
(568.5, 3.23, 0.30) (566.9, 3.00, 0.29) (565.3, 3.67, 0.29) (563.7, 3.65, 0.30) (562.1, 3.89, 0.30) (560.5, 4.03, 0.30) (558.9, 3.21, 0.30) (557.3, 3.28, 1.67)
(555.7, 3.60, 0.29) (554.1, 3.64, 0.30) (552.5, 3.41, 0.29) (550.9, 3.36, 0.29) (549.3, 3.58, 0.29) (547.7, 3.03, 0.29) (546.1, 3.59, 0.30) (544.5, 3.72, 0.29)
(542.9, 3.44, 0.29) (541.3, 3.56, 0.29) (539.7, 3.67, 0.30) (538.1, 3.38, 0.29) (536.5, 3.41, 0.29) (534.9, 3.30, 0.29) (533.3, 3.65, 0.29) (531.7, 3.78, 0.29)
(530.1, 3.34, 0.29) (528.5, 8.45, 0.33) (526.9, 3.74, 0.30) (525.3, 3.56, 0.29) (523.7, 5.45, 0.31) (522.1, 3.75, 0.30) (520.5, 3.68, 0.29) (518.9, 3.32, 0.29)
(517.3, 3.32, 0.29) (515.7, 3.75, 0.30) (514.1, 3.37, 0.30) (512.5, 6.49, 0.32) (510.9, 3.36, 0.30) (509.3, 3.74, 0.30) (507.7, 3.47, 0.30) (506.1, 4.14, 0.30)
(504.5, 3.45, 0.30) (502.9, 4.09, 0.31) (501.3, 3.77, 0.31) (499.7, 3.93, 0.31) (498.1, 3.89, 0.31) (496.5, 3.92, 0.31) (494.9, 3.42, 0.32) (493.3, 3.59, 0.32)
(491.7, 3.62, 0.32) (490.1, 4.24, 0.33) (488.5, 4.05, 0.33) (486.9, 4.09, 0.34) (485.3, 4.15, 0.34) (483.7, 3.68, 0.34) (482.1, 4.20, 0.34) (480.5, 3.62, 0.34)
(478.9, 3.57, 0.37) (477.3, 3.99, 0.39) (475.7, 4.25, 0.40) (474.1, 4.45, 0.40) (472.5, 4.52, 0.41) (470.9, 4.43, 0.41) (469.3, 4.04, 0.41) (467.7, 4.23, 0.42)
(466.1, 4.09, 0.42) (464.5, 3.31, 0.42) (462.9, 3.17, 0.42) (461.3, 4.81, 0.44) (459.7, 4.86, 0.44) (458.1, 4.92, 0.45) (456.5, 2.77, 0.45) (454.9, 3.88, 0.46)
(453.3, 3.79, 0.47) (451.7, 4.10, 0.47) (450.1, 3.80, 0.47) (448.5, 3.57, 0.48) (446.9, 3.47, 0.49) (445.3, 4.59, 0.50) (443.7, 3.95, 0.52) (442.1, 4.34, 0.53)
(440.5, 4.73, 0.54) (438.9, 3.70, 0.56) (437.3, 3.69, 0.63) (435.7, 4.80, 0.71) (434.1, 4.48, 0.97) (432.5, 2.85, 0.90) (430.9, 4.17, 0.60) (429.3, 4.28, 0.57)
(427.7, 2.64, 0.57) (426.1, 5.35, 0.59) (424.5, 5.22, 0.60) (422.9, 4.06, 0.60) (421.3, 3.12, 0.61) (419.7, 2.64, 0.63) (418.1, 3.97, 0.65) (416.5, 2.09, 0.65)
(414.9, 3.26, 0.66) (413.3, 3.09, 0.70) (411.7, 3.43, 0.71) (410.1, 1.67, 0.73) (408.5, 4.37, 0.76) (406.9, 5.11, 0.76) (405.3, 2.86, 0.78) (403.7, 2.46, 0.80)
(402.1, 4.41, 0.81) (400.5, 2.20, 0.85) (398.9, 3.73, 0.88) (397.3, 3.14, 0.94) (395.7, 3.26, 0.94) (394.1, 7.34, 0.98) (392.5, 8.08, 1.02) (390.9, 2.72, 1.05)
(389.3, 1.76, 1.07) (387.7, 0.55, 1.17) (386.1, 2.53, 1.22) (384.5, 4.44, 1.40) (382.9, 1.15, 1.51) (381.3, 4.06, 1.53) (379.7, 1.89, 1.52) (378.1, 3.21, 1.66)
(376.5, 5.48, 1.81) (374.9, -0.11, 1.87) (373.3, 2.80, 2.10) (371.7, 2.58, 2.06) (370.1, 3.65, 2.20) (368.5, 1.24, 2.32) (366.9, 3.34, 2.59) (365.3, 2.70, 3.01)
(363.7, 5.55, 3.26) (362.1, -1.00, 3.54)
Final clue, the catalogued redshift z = 0.055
